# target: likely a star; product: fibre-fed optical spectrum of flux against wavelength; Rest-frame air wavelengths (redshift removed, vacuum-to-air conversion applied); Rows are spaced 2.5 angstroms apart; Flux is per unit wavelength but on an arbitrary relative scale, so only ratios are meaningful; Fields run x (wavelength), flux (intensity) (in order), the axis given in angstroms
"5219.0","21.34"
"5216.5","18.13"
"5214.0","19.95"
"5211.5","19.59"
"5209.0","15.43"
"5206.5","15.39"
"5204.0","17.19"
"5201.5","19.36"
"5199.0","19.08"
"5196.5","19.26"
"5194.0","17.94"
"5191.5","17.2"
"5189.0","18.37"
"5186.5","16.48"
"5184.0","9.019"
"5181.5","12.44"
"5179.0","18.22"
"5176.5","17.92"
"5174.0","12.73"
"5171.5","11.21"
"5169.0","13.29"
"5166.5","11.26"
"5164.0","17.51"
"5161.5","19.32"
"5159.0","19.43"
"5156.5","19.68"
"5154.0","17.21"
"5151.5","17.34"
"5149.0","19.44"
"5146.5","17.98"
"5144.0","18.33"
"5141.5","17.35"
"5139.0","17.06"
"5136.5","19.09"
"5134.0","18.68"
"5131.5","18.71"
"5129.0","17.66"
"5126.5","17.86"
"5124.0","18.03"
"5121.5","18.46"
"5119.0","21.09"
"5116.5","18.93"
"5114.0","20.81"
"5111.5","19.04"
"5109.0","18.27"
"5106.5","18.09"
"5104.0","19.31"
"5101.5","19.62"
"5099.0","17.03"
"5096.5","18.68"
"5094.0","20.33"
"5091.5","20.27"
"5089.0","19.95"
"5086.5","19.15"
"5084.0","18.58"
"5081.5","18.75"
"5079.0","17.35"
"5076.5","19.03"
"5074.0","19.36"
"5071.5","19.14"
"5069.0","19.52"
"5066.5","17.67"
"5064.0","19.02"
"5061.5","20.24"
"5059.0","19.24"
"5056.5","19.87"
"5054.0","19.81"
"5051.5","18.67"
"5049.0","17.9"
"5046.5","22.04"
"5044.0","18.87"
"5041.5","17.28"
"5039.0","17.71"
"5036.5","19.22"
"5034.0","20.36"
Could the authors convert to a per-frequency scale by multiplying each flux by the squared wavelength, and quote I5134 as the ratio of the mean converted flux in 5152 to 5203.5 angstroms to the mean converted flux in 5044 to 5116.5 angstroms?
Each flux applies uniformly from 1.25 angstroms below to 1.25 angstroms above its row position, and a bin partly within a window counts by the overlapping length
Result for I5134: 0.9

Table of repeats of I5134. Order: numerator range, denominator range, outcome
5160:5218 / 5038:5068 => 0.91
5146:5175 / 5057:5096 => 0.88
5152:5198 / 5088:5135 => 0.87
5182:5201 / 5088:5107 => 0.90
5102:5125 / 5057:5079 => 1.02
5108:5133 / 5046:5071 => 1.00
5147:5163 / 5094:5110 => 1.02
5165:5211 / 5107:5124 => 0.84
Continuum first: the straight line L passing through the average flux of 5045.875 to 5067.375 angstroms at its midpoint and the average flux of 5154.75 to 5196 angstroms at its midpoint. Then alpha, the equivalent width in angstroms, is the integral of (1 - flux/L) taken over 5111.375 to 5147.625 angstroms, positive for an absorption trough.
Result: -3.0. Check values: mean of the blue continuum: 19.3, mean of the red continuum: 15.8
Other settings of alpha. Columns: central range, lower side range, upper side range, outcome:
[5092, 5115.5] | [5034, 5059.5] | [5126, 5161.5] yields -0.5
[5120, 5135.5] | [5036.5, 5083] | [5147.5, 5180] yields -0.8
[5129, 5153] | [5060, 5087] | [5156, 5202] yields -1.4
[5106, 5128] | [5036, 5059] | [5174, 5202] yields -1.4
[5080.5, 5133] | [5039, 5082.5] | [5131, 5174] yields -2.8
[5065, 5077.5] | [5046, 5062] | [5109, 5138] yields 0.3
